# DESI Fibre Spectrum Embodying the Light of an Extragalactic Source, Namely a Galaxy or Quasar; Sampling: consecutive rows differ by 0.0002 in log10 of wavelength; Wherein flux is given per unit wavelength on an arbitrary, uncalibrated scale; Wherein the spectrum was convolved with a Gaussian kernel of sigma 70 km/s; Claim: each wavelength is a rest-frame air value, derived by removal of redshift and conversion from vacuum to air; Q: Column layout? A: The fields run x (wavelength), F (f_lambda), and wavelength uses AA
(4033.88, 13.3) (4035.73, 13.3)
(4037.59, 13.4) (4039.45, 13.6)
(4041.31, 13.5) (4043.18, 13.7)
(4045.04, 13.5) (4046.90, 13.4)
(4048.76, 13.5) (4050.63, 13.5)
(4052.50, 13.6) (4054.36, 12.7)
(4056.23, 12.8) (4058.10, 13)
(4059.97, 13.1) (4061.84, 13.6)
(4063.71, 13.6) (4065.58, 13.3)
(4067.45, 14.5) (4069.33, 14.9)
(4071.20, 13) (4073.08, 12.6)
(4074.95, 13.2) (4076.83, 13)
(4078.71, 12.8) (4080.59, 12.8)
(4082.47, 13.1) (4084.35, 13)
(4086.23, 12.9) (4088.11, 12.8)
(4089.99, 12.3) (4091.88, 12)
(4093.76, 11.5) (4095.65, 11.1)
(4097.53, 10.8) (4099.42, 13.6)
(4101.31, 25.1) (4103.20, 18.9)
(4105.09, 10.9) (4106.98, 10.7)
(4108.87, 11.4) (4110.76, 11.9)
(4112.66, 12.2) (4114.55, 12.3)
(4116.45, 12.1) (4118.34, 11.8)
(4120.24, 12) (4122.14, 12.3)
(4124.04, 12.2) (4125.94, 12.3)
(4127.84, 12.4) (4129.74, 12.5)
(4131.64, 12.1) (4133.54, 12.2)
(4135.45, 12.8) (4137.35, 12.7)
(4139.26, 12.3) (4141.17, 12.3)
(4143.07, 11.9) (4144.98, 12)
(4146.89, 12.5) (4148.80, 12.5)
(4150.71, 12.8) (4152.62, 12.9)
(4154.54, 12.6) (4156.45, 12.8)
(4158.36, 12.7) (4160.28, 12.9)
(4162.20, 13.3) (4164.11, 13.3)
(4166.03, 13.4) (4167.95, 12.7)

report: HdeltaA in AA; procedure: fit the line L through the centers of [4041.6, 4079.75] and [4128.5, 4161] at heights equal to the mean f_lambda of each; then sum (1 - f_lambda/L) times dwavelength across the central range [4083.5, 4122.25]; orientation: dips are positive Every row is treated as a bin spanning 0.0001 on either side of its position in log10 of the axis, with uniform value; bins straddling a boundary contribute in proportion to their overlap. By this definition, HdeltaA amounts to 0.0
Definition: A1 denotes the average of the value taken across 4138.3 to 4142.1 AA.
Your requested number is 12.3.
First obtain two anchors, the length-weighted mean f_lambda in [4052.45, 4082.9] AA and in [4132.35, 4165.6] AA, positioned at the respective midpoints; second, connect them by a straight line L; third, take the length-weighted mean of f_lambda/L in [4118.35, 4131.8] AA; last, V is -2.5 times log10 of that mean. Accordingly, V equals 0.05 mag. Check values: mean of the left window 13.3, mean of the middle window 12.2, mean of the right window 12.6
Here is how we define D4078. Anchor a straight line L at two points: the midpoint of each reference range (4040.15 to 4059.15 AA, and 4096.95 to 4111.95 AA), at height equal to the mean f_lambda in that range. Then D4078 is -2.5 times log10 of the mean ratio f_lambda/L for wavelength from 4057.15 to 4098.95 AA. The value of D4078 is 0.07 mag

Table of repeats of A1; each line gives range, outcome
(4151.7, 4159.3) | 12.8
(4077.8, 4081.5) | 12.8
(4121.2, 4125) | 12.2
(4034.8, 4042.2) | 13.5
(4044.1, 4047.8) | 13.5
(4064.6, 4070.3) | 14.2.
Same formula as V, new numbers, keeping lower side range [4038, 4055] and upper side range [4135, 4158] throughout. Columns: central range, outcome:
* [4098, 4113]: -0.11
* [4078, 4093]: 0.03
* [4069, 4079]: 0.00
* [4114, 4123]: 0.06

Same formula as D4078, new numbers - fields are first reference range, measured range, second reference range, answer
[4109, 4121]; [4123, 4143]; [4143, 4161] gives -0.006 mag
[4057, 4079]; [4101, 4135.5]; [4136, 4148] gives -0.015 mag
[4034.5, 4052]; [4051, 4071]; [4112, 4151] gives -0.020 mag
